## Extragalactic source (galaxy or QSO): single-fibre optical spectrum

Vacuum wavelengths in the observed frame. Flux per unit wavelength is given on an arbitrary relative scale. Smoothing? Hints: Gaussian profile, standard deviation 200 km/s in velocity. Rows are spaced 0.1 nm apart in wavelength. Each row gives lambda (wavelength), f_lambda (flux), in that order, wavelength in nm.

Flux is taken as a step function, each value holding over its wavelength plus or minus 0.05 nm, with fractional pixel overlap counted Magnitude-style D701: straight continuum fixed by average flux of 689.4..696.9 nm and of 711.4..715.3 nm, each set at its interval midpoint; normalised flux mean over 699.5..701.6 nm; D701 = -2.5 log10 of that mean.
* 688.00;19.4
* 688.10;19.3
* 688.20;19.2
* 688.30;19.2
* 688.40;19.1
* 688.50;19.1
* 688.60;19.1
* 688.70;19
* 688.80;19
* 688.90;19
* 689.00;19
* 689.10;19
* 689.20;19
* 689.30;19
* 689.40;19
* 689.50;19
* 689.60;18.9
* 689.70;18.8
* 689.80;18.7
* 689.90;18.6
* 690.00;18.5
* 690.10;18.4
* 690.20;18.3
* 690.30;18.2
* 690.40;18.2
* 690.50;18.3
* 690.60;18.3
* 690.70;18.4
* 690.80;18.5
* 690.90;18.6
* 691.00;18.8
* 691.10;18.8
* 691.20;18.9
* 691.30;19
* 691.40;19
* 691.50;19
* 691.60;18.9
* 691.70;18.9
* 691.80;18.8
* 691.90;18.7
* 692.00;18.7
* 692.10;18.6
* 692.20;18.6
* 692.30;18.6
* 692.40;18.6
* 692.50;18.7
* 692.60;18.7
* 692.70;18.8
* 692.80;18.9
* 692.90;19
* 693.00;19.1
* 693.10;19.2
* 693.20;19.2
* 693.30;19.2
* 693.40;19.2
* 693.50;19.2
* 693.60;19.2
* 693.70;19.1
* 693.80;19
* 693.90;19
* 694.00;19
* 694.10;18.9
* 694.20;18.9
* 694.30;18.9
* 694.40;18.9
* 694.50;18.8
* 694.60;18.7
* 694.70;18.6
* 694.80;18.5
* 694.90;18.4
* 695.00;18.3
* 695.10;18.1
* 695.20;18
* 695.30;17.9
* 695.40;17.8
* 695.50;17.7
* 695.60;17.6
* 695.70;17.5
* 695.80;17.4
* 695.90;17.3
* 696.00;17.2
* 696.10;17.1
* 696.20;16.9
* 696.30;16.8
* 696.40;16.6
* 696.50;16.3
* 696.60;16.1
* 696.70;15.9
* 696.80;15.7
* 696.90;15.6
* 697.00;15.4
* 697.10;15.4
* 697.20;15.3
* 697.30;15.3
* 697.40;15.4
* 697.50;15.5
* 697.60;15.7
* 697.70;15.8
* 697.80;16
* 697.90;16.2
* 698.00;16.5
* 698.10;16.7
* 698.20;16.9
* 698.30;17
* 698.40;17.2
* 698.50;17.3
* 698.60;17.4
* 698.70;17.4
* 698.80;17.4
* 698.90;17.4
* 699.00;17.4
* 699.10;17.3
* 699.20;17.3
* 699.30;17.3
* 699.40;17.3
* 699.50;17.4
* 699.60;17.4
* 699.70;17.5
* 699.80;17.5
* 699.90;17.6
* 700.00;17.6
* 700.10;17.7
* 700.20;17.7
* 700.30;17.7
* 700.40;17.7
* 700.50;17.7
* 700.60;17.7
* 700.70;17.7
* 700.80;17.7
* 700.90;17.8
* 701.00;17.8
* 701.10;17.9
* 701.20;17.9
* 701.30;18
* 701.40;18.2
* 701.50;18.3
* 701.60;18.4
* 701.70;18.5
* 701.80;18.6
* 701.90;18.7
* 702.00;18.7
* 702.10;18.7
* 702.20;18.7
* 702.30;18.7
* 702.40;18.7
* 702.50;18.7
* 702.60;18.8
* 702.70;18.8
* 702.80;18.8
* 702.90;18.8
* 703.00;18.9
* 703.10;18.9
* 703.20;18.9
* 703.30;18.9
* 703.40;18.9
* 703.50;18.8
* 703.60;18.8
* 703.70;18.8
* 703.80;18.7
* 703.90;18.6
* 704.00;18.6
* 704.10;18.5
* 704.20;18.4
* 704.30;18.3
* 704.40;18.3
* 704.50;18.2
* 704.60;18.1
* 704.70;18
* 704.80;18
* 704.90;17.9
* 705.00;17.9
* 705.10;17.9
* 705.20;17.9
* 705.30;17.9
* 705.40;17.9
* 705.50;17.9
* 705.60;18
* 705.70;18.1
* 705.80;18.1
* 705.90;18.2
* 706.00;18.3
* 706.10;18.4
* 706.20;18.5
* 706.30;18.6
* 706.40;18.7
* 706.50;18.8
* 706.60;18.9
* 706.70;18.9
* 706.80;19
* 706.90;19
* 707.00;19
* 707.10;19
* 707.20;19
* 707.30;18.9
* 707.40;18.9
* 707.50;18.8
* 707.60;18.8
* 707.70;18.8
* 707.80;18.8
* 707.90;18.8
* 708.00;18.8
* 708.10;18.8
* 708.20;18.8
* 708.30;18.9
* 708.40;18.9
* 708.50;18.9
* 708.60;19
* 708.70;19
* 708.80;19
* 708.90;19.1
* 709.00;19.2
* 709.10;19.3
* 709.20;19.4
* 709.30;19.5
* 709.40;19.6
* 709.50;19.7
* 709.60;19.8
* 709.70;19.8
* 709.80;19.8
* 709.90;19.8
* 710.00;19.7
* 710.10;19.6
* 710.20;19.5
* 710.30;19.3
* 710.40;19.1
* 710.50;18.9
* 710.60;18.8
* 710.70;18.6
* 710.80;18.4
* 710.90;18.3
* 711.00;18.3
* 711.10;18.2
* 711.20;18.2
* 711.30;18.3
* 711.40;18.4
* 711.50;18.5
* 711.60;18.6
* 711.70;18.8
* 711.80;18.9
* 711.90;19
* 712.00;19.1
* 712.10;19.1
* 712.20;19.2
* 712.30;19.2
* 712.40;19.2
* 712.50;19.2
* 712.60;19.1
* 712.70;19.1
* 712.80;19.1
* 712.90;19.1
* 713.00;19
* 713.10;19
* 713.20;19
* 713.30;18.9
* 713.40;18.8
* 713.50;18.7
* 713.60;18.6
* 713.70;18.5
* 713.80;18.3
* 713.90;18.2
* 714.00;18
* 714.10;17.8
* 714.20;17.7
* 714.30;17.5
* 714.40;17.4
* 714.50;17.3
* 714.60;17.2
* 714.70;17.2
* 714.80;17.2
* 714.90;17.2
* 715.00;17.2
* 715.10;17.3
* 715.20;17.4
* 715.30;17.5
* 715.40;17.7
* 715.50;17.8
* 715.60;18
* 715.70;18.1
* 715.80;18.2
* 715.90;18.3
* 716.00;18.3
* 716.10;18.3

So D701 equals 0.04 mag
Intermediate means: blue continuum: 18.3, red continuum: 18.4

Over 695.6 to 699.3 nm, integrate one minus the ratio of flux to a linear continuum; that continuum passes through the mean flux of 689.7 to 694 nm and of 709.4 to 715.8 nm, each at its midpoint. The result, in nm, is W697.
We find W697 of 0.42 nm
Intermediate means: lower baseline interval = 18.8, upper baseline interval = 18.5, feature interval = 16.6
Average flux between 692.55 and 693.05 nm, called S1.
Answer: 18.9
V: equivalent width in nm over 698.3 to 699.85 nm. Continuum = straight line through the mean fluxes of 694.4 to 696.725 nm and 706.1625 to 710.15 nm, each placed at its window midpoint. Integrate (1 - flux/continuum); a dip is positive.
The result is 0.06 nm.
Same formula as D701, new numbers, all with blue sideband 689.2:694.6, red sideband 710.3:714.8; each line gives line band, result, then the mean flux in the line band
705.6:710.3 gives -0.02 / 19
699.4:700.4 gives 0.07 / 17.6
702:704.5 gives 0.00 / 18.7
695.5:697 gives 0.13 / 16.7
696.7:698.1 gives 0.19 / 15.7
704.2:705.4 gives 0.03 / 18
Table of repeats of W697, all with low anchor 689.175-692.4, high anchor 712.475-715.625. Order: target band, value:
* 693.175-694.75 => -0.032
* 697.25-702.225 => 0.286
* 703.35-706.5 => 0.006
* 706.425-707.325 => -0.032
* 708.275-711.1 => -0.147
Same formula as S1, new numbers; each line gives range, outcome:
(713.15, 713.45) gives 18.9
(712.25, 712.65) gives 19.2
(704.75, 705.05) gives 17.9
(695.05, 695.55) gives 17.9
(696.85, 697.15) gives 15.5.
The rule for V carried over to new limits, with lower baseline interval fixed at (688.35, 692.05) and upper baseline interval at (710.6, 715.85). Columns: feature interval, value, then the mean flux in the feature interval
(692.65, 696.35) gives 0.05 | 18.4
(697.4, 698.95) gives 0.16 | 16.7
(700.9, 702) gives 0.02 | 18.2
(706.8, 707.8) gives -0.03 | 18.9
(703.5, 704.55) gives 0.00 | 18.5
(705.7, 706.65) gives 0.00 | 18.5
